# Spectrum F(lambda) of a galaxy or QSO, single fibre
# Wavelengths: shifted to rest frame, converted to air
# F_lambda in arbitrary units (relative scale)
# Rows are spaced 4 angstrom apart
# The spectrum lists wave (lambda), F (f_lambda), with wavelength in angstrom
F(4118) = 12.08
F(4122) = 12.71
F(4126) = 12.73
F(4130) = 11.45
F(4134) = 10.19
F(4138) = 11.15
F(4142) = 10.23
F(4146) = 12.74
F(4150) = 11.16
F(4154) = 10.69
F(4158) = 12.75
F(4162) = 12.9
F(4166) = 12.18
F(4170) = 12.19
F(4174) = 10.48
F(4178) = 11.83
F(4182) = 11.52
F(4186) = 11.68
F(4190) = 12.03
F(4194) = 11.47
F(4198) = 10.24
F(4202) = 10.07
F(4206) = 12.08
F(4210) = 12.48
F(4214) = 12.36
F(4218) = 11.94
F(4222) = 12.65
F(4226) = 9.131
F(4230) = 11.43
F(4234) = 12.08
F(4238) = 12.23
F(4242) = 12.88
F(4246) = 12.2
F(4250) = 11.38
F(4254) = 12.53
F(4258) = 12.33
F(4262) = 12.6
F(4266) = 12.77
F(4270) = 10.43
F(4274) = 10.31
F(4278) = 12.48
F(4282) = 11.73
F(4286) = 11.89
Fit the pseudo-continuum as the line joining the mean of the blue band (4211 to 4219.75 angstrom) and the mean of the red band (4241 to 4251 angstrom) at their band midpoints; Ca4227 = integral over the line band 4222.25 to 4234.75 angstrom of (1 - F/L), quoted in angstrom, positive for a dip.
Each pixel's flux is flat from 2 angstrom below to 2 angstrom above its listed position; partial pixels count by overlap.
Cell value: 1.2 angstrom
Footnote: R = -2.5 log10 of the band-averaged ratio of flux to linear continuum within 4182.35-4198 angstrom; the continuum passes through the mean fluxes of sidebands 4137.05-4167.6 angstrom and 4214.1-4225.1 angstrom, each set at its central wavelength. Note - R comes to 0.03 mag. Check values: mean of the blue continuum 11.7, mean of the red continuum 12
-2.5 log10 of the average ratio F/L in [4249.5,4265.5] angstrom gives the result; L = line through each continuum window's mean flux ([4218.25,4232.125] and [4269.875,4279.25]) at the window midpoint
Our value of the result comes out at -0.11 mag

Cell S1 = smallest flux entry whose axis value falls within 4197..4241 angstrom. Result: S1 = 9.131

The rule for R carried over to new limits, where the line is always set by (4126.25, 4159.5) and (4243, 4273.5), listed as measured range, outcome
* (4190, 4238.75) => 0.021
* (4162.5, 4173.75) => -0.049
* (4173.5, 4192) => -0.002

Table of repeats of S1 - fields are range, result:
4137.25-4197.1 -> 10.23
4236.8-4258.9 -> 11.38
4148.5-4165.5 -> 10.69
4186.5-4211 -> 10.07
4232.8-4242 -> 12.08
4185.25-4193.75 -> 11.68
